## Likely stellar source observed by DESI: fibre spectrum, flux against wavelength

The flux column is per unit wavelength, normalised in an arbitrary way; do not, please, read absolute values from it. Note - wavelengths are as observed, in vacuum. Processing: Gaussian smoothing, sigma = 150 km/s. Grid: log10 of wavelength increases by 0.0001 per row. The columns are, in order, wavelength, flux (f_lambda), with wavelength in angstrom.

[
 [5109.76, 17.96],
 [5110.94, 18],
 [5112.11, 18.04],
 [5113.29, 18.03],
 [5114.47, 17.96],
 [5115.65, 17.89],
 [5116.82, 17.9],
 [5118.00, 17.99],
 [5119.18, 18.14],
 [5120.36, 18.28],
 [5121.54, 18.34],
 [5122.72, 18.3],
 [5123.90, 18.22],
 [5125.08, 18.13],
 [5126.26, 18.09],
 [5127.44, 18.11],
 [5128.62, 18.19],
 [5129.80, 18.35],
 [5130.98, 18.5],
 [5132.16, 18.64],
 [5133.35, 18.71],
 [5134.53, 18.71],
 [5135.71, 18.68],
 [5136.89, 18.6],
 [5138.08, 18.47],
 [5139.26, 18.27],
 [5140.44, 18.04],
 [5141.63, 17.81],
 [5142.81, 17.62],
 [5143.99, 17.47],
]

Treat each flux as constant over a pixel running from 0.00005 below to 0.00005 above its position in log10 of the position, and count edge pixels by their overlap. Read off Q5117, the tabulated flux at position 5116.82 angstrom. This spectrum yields 17.9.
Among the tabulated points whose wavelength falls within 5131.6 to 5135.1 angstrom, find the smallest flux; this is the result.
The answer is 18.64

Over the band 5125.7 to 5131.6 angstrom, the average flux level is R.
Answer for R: 18.3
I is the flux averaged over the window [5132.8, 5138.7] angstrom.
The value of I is 18.6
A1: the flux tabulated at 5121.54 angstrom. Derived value 18.34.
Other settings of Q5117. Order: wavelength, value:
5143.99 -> 17.47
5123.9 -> 18.22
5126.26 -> 18.09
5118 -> 17.99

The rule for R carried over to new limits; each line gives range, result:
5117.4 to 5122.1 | 18.2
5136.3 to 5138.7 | 18.5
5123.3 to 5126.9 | 18.1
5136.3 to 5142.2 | 18.2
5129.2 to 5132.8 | 18.5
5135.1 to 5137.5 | 18.6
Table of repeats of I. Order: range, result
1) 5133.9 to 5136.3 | 18.7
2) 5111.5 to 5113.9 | 18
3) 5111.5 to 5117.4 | 18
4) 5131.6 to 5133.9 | 18.6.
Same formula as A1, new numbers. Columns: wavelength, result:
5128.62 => 18.19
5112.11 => 18.04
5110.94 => 18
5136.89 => 18.6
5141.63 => 17.81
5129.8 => 18.35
